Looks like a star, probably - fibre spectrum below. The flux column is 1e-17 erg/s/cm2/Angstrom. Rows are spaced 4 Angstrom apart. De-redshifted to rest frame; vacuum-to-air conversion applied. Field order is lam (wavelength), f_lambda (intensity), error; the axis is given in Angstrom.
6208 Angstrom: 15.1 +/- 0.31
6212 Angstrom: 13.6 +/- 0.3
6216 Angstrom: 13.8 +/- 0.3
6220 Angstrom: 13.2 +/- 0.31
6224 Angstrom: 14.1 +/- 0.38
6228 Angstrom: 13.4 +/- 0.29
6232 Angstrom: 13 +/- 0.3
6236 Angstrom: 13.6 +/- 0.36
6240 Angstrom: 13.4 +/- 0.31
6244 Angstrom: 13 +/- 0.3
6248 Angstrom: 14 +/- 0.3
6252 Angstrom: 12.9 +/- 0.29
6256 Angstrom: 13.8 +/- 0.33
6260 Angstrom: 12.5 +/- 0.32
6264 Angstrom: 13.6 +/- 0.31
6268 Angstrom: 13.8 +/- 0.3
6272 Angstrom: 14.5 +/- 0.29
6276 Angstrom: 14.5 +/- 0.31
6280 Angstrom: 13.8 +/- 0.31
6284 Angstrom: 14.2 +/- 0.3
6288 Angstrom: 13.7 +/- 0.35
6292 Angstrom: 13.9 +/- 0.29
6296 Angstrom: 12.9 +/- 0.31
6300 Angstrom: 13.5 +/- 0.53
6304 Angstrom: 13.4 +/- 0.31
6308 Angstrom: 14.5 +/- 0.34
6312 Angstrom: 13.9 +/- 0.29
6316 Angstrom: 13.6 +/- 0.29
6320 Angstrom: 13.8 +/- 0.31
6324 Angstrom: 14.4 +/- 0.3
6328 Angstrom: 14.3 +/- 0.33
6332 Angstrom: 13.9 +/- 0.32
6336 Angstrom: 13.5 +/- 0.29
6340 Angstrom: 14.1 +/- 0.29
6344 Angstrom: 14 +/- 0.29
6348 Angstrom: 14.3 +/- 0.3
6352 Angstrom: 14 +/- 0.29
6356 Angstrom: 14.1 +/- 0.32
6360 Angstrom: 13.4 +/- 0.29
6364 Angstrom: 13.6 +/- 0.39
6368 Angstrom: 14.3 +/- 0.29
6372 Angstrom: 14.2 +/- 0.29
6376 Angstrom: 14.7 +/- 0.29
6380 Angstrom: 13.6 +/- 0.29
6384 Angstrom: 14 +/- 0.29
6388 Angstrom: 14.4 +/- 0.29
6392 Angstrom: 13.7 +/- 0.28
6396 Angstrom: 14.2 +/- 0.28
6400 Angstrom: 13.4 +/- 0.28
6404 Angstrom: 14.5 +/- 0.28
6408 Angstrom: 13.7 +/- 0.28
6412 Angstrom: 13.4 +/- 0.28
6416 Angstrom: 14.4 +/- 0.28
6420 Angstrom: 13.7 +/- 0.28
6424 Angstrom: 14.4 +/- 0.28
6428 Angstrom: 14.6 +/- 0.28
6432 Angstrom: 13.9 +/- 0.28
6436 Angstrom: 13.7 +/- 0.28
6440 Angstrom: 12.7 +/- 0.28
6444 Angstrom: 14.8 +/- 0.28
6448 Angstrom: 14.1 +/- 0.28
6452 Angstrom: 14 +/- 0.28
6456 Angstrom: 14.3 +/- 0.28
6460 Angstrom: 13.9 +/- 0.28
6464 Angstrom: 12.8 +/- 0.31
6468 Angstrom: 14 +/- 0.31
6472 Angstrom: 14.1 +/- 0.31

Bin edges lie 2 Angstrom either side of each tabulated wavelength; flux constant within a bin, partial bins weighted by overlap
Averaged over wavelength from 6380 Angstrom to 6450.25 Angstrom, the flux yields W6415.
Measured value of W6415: 14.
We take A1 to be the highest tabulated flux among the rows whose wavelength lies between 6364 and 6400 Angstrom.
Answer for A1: 14.7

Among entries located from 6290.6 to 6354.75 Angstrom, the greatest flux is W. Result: 14.5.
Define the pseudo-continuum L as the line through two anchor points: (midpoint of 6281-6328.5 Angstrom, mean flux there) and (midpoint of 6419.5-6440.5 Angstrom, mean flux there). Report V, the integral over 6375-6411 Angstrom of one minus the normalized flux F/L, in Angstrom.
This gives -0.2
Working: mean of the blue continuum 13.8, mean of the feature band 14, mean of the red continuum 13.9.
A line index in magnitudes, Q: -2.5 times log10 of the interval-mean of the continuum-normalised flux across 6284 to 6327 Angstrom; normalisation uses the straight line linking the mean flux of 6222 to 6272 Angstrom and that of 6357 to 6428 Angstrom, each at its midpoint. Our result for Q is -0.009 mag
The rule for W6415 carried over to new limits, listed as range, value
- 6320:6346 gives 14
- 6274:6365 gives 13.9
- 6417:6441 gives 13.9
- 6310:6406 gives 14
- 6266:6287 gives 14.1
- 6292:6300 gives 13.3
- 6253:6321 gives 13.7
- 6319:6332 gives 14.2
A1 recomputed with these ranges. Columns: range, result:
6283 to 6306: 14.2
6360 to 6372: 14.3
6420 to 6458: 14.8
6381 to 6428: 14.6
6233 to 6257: 14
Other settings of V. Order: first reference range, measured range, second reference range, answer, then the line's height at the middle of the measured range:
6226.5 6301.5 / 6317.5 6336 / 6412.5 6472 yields -0.4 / 13.7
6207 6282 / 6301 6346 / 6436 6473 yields -0.7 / 13.7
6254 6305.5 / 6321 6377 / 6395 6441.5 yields -1.0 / 13.8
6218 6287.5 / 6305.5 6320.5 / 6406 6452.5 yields -0.2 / 13.7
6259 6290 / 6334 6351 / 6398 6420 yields -0.1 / 13.9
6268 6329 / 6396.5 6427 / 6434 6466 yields -0.3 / 13.8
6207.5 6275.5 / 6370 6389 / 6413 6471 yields -0.5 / 13.8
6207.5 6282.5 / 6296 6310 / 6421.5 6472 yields 0.1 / 13.7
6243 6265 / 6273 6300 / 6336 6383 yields -0.6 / 13.5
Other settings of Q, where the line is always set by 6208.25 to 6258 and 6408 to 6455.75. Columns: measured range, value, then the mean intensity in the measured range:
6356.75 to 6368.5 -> 0.01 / 13.7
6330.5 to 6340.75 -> 0.00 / 13.8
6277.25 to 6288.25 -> -0.03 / 14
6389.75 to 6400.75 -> 0.01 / 13.8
